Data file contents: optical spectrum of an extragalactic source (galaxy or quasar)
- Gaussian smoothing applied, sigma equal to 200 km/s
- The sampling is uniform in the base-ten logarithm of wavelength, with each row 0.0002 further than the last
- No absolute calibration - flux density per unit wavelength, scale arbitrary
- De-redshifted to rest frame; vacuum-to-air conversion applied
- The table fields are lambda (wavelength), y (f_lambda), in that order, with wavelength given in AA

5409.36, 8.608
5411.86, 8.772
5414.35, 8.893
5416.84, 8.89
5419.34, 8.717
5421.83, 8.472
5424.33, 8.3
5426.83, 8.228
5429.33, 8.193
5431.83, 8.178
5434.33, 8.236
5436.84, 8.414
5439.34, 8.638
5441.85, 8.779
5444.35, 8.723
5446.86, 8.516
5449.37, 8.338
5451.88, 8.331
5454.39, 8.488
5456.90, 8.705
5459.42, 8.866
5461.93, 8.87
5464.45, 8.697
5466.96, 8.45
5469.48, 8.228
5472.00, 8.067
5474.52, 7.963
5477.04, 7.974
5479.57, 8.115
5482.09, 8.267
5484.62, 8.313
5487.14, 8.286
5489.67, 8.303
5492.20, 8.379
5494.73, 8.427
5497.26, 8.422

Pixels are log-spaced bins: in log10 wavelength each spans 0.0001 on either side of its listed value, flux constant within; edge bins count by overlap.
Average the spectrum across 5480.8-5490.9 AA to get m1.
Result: 8.29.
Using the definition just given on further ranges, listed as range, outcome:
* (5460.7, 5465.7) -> 8.78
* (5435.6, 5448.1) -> 8.62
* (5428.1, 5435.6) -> 8.2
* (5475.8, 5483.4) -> 8.11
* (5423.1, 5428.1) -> 8.26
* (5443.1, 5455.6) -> 8.48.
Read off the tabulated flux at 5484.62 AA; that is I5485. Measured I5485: 8.313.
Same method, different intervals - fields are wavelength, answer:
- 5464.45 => 8.697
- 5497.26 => 8.422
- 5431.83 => 8.178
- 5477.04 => 7.974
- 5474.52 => 7.963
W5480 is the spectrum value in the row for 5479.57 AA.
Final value 8.115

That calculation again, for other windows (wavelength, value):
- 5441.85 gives 8.779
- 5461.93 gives 8.87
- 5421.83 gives 8.472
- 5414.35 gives 8.893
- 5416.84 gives 8.89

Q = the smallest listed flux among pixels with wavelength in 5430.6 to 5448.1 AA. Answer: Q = 8.178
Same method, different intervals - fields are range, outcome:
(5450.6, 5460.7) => 8.331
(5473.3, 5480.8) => 7.963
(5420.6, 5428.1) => 8.228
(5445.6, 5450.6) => 8.338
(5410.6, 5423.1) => 8.472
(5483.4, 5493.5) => 8.286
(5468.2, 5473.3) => 8.067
